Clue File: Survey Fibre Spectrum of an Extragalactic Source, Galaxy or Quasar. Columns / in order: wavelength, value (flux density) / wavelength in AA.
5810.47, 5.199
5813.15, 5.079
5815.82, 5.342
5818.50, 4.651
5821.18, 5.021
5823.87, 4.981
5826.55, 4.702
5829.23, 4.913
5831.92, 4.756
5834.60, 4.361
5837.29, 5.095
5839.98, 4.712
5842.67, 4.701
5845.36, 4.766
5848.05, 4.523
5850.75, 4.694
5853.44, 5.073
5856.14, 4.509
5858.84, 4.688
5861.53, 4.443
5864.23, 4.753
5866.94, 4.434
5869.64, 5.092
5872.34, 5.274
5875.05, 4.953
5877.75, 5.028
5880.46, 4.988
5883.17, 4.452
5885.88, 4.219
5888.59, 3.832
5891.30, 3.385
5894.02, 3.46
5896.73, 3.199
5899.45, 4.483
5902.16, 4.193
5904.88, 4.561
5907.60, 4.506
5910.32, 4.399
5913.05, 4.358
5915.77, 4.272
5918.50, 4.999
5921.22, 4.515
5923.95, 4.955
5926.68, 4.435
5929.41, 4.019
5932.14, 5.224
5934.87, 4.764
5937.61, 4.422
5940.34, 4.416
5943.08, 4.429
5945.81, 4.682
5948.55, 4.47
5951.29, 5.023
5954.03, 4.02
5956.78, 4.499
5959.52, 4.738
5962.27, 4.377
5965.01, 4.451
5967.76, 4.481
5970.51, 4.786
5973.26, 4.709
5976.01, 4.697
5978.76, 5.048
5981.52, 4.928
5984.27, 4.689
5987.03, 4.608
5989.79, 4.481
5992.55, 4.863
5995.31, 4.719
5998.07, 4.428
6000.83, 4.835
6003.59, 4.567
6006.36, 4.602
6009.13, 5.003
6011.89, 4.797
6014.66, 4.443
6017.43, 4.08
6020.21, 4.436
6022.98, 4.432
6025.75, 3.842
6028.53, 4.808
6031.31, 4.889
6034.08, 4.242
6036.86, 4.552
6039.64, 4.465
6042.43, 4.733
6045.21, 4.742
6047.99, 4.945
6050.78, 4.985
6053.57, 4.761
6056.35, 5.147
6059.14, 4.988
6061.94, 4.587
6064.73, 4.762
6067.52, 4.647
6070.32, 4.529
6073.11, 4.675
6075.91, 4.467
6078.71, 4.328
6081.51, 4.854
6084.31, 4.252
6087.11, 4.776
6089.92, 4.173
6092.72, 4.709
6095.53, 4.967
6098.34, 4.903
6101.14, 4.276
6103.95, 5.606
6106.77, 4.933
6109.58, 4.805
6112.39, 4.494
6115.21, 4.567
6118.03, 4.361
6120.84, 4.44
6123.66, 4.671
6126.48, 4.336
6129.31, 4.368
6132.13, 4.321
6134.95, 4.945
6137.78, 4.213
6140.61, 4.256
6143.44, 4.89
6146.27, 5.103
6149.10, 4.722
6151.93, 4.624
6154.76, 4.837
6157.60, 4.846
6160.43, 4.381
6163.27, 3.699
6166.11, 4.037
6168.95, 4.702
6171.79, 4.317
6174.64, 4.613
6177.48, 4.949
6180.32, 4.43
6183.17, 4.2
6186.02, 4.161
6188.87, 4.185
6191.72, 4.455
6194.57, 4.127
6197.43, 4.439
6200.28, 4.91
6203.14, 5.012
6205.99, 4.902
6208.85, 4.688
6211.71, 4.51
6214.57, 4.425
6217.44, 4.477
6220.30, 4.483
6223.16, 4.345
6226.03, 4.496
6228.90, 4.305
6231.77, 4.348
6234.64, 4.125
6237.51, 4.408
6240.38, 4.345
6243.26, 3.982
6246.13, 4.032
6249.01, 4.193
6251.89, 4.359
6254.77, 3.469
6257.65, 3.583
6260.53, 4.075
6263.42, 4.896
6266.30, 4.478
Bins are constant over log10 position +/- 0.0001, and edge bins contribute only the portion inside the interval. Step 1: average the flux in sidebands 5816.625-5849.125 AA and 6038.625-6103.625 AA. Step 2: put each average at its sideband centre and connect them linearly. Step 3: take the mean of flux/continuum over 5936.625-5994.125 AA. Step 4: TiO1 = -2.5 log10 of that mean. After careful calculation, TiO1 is 0.03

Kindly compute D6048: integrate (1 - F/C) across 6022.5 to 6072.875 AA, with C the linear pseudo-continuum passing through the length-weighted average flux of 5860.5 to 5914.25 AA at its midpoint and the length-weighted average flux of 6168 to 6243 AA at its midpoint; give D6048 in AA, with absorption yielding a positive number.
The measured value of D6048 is -2.7 AA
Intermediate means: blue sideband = 4.4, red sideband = 4.47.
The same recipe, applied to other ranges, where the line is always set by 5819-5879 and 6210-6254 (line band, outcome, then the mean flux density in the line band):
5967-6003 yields -0.7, 4.71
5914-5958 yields 1.1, 4.57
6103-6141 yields -1.2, 4.59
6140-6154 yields -1.1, 4.75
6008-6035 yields 0.5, 4.5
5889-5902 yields 2.8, 3.7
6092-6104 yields -0.9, 4.82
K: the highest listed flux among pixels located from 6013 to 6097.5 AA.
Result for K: 5.147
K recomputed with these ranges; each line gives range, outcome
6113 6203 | 5.103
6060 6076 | 4.762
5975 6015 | 5.048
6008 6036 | 5.003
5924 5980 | 5.224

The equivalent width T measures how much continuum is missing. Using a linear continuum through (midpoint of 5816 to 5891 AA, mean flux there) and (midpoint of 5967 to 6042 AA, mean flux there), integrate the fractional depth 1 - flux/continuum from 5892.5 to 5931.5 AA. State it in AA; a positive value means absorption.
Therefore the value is 2.9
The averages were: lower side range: 4.72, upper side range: 4.61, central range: 4.32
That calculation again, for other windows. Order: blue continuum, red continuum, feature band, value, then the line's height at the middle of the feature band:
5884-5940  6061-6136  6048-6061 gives -1.2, 4.55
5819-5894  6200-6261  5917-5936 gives -0.4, 4.6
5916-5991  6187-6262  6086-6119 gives -1.9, 4.46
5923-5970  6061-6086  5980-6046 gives -0.4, 4.56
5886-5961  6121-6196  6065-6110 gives -2.4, 4.45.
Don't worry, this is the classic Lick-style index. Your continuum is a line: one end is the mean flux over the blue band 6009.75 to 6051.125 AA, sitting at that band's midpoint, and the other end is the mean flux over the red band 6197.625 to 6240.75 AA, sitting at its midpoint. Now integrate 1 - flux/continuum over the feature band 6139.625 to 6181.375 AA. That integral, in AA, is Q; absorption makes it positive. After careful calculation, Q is -0.3 AA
